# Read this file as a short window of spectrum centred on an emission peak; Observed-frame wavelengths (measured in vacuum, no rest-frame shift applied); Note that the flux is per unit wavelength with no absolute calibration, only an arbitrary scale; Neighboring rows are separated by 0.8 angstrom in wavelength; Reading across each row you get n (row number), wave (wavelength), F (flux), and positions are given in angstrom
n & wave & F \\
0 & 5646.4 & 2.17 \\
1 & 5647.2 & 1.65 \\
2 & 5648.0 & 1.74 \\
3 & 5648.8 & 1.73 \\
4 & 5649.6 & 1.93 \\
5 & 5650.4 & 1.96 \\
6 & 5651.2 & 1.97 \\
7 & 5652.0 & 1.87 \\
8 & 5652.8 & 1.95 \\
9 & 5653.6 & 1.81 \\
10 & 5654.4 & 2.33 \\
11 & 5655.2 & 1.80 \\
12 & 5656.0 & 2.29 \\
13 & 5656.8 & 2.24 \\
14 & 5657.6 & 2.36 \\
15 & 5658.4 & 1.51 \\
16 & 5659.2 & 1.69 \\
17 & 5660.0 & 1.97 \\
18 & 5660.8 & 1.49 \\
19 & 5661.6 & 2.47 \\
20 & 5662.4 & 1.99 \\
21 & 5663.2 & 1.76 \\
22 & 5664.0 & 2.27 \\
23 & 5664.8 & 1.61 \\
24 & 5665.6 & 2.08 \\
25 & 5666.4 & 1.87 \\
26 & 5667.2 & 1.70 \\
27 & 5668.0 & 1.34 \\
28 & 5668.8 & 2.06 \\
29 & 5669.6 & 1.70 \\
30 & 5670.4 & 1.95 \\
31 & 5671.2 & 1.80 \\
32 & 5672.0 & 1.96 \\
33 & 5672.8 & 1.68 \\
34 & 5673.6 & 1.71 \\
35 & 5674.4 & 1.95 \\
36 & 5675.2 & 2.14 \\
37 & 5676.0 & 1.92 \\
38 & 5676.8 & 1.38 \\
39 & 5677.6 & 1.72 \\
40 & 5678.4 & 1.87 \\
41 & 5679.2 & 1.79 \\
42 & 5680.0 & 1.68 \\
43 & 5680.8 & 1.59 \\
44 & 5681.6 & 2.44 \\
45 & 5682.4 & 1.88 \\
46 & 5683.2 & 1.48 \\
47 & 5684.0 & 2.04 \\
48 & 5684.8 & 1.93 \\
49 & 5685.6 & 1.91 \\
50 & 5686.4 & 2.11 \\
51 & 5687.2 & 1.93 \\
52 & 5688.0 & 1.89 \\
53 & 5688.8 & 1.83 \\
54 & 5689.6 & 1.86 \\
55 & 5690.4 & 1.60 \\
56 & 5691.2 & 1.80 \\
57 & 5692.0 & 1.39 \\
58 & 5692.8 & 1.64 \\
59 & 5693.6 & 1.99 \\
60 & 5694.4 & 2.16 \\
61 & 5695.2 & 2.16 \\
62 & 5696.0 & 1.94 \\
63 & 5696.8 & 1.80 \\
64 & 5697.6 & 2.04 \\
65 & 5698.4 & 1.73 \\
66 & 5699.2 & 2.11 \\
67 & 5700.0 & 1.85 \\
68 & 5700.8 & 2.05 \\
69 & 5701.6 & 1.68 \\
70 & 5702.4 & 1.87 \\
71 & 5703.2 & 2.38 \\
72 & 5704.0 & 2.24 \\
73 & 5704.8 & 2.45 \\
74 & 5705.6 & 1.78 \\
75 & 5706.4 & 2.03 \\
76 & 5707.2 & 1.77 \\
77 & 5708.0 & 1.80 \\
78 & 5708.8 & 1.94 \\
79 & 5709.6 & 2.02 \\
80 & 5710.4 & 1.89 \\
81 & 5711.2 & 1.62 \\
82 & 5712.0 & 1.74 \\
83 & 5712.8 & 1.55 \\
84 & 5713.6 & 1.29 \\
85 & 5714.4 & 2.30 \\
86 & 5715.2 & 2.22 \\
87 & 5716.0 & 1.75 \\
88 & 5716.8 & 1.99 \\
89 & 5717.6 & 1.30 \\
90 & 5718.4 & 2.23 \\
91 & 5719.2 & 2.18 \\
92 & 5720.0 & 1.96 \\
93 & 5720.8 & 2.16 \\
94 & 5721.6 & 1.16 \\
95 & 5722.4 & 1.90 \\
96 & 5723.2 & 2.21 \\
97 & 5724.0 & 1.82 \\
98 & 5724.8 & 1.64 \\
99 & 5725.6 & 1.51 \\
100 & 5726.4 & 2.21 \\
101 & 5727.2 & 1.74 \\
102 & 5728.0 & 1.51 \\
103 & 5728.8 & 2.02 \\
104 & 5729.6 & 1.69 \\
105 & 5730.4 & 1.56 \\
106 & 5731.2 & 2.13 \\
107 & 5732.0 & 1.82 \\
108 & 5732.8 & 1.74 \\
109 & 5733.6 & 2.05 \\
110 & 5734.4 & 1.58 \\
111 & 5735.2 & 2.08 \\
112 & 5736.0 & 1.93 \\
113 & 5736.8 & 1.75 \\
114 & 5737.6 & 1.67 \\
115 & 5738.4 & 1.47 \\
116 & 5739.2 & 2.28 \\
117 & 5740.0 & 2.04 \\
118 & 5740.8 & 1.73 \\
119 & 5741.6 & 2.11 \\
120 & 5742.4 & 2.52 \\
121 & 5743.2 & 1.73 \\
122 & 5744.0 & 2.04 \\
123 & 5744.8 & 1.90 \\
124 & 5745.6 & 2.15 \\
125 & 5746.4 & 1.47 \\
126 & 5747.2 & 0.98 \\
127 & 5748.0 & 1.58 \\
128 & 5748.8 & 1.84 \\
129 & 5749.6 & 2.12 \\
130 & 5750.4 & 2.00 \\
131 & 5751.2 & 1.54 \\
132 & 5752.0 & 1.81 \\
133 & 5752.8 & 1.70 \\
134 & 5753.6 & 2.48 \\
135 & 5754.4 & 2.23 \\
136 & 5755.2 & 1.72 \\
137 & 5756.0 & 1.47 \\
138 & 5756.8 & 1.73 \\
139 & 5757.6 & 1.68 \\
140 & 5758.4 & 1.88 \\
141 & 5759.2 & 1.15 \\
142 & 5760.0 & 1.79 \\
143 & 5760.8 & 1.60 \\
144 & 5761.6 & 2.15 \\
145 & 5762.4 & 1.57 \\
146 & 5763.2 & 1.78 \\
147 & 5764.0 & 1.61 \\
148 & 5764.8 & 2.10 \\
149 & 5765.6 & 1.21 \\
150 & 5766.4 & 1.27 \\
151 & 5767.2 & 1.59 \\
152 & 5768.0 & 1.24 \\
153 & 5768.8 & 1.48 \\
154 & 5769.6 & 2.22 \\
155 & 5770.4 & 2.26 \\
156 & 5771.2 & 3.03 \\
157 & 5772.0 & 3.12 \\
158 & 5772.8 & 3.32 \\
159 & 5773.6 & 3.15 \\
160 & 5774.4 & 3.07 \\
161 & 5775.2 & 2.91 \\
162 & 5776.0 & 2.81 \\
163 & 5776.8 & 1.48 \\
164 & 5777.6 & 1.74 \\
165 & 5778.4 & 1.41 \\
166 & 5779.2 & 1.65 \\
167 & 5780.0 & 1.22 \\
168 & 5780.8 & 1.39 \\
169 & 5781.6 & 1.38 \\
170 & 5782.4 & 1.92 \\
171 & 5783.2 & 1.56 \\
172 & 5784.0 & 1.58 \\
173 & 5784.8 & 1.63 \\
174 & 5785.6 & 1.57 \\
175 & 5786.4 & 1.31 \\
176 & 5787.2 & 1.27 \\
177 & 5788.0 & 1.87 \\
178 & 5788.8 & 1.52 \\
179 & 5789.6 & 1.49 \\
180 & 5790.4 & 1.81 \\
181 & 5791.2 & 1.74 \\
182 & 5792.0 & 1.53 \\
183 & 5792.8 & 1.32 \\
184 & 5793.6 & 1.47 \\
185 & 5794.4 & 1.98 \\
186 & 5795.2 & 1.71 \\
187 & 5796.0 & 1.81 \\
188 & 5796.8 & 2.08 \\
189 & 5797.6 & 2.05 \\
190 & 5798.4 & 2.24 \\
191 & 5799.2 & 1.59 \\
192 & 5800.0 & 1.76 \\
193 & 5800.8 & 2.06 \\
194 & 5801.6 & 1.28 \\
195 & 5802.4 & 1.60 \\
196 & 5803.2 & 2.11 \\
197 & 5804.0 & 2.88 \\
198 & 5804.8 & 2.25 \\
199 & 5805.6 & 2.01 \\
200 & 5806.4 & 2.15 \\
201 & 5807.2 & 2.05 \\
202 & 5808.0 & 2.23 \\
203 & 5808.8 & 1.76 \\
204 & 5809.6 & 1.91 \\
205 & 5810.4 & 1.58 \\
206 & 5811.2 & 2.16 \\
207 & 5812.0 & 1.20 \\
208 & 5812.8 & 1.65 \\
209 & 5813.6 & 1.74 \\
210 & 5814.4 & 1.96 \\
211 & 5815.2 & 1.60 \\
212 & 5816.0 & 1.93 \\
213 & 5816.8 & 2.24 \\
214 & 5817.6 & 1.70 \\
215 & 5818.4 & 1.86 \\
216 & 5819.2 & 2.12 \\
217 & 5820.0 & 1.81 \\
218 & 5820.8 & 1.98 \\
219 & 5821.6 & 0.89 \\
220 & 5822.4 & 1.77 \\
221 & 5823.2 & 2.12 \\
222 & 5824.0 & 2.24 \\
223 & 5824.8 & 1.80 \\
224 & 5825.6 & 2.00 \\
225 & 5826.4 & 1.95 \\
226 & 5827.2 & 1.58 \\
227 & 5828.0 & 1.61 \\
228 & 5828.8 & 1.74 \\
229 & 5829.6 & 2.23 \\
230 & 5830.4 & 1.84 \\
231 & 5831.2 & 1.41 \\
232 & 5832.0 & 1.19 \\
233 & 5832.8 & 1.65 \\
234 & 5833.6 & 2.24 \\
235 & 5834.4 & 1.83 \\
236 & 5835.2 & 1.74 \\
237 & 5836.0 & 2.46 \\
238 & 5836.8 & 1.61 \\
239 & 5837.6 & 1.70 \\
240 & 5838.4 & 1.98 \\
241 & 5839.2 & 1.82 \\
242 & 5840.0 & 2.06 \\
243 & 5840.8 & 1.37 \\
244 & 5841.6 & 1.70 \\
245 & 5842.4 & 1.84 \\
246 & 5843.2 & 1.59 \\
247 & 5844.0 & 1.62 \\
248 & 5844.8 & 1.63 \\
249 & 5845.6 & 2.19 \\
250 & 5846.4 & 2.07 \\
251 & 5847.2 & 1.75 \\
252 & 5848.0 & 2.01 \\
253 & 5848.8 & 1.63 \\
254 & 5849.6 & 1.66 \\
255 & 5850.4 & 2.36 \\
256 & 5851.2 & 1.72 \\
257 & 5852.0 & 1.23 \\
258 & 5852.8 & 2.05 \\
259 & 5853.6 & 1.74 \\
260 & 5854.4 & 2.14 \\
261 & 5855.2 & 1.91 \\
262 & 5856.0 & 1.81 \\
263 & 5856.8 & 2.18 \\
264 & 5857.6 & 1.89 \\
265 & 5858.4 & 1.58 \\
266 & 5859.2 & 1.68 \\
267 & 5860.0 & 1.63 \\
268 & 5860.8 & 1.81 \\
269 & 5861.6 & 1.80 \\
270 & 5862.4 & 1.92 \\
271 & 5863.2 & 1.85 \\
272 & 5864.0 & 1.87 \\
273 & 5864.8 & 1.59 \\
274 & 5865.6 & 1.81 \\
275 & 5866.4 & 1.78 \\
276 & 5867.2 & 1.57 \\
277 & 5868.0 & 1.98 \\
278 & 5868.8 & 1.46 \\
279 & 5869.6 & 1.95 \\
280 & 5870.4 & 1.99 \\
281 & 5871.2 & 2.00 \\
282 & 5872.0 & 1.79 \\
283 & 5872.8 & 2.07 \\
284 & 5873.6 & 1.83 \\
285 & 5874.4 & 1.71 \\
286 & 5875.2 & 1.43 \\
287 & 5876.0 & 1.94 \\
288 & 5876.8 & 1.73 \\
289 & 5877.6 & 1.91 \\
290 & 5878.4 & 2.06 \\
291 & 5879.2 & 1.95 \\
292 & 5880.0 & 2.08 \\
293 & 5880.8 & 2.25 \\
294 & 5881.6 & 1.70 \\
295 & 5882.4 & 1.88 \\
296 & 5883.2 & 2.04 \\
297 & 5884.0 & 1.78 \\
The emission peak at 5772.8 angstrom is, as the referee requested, H-beta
